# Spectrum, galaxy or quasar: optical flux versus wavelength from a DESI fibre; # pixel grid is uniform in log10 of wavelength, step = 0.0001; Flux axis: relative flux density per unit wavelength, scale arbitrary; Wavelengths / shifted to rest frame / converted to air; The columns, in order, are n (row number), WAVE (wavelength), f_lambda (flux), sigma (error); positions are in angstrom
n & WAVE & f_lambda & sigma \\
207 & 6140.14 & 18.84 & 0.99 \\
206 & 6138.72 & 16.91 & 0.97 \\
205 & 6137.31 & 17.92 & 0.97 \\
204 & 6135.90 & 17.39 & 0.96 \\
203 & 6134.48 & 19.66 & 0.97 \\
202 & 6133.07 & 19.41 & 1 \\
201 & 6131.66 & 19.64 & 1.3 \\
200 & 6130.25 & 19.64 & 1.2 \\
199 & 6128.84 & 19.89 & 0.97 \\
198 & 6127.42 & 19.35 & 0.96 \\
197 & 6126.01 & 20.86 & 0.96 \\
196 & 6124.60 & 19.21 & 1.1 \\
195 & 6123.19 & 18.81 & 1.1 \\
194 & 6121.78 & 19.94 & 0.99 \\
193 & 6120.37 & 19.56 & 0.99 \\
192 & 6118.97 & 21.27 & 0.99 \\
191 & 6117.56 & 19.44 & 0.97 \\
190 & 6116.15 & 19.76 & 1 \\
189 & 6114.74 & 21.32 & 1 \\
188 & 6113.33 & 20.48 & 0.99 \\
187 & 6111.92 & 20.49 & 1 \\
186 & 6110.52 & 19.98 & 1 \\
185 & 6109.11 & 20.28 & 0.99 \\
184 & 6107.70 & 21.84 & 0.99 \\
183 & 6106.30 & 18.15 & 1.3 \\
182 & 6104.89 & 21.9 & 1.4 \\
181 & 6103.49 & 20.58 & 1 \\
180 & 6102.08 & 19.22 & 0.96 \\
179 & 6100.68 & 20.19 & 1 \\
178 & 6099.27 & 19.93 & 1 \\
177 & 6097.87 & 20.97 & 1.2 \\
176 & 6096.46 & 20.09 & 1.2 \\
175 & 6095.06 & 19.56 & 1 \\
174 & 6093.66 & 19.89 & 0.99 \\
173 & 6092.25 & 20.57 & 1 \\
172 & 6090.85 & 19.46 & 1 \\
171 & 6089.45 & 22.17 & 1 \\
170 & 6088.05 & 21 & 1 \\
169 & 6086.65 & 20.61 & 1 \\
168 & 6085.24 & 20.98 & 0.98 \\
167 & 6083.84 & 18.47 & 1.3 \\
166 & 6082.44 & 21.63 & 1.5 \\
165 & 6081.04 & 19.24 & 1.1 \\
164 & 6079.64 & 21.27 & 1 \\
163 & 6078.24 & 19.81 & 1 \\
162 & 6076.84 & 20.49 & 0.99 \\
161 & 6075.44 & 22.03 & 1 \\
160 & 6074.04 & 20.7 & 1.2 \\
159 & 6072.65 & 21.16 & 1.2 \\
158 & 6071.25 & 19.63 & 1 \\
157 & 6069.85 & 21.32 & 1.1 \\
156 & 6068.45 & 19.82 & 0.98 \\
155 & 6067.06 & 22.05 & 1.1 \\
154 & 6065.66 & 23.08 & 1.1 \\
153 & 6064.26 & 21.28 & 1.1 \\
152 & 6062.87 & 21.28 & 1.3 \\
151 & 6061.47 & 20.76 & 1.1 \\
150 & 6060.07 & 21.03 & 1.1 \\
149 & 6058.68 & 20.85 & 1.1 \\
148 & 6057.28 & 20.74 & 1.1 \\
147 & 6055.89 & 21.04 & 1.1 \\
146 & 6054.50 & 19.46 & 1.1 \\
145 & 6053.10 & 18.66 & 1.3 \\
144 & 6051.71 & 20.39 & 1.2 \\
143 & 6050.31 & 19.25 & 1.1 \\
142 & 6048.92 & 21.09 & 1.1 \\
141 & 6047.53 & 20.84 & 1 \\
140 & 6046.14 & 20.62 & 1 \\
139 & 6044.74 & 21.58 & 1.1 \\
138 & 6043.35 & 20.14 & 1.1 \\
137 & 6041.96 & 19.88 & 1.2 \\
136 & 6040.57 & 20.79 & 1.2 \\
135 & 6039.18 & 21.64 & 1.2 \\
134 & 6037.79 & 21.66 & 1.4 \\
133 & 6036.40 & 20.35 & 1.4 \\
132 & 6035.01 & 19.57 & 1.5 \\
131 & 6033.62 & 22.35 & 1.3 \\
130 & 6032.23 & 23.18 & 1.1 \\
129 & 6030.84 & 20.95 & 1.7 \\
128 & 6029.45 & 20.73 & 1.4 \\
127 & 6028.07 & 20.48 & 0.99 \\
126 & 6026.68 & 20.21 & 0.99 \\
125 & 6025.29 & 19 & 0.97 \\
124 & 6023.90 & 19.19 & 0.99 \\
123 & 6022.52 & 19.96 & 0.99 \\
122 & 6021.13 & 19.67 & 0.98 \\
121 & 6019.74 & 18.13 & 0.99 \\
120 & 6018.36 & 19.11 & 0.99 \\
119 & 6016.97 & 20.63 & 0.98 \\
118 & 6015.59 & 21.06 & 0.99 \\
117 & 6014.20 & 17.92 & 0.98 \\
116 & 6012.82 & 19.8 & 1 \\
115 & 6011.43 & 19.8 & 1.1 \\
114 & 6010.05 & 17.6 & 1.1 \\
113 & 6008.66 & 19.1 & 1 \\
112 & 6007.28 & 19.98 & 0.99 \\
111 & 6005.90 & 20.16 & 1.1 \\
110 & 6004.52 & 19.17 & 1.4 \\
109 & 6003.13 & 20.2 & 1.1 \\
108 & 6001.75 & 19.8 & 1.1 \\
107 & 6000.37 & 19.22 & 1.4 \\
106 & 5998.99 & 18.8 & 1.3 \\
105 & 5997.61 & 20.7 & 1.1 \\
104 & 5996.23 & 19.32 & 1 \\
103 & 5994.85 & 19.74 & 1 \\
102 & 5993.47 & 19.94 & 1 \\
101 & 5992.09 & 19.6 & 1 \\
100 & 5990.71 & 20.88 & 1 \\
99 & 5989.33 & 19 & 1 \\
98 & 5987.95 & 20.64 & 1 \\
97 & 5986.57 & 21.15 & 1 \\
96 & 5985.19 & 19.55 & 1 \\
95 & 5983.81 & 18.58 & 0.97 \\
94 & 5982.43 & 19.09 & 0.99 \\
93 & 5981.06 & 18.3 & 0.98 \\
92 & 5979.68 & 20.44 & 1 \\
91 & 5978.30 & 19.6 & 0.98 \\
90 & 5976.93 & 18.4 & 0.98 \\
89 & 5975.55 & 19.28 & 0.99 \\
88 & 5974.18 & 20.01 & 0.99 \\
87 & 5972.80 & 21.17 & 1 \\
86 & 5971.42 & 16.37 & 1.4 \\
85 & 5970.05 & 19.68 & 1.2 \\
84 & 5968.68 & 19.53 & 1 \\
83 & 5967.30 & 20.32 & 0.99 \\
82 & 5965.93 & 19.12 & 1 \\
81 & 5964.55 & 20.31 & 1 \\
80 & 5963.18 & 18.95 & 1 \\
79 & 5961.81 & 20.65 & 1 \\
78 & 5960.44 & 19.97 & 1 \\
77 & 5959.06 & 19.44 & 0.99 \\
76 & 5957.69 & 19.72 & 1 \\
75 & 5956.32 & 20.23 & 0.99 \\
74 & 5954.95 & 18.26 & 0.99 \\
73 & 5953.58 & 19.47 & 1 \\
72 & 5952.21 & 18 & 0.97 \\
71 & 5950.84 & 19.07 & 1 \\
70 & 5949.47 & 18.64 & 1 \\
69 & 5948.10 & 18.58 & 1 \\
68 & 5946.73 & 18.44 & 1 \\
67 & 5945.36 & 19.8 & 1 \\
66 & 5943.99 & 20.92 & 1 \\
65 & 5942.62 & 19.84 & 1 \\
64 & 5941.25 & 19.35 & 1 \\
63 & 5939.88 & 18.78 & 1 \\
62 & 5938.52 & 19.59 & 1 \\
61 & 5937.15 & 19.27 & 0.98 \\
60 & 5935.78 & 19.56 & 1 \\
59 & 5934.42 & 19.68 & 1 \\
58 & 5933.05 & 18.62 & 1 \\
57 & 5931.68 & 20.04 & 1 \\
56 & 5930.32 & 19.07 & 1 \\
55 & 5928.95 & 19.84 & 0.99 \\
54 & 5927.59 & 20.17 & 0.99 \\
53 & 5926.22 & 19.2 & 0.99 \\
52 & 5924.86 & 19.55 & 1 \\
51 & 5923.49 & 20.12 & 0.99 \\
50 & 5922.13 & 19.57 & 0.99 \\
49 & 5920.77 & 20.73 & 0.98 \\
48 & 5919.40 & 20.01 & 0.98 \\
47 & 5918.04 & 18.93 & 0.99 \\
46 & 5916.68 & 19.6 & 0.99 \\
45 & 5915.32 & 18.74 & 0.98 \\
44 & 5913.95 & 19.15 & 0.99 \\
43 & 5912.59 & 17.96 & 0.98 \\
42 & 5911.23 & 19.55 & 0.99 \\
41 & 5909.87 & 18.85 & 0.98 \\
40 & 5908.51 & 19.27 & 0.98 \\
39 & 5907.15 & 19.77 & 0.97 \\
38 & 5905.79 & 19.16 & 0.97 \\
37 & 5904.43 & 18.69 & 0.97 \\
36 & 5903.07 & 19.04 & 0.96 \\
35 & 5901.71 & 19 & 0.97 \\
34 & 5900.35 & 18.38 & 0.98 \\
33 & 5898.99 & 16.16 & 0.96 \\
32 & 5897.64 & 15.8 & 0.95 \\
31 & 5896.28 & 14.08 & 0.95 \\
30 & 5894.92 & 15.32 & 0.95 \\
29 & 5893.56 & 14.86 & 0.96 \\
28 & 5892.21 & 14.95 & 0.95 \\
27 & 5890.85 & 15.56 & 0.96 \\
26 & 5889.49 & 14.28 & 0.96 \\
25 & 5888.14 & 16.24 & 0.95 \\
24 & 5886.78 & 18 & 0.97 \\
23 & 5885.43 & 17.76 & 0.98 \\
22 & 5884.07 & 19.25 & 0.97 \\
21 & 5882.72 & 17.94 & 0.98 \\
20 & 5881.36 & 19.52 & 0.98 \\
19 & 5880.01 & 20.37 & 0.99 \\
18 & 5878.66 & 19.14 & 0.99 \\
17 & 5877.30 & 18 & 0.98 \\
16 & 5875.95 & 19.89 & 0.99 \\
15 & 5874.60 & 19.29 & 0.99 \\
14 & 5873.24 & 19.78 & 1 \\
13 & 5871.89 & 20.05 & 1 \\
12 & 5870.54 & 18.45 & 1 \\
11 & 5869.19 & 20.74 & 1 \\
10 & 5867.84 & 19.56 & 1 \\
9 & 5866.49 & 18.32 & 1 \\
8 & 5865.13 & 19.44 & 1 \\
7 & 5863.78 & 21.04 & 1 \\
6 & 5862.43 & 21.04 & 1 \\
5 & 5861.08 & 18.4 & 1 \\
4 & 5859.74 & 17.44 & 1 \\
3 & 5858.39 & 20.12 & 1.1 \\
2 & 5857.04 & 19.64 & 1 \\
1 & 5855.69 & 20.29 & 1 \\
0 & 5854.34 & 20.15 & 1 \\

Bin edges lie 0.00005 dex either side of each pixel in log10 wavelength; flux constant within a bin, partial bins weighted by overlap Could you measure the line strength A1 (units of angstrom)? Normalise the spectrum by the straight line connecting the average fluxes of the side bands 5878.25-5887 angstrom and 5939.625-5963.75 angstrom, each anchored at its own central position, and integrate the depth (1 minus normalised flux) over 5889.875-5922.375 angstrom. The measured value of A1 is 1.82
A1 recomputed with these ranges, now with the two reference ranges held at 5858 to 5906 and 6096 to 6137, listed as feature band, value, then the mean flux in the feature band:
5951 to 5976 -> -0.9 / 19.5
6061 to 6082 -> -1.4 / 20.9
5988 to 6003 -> -0.6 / 19.8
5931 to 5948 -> -0.8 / 19.5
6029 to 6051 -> -1.8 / 20.9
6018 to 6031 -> -0.3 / 19.7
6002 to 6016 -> -0.2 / 19.5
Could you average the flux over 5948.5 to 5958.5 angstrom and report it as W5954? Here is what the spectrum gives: 19.1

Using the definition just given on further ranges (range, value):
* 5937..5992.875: 19.5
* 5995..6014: 19.5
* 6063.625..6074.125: 21.2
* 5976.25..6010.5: 19.6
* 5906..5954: 19.4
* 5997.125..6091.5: 20.4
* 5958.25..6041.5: 19.8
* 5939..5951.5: 19.3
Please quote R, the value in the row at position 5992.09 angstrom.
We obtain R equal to 19.6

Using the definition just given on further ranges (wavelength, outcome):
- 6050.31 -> 19.25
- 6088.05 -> 21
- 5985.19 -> 19.55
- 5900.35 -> 18.38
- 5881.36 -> 19.52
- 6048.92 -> 21.09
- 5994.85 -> 19.74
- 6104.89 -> 21.9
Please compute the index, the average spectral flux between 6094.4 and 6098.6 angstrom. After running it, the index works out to 20.2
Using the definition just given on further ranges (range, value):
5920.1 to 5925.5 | 20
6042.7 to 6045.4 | 20.9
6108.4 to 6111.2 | 20.1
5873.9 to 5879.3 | 19.1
